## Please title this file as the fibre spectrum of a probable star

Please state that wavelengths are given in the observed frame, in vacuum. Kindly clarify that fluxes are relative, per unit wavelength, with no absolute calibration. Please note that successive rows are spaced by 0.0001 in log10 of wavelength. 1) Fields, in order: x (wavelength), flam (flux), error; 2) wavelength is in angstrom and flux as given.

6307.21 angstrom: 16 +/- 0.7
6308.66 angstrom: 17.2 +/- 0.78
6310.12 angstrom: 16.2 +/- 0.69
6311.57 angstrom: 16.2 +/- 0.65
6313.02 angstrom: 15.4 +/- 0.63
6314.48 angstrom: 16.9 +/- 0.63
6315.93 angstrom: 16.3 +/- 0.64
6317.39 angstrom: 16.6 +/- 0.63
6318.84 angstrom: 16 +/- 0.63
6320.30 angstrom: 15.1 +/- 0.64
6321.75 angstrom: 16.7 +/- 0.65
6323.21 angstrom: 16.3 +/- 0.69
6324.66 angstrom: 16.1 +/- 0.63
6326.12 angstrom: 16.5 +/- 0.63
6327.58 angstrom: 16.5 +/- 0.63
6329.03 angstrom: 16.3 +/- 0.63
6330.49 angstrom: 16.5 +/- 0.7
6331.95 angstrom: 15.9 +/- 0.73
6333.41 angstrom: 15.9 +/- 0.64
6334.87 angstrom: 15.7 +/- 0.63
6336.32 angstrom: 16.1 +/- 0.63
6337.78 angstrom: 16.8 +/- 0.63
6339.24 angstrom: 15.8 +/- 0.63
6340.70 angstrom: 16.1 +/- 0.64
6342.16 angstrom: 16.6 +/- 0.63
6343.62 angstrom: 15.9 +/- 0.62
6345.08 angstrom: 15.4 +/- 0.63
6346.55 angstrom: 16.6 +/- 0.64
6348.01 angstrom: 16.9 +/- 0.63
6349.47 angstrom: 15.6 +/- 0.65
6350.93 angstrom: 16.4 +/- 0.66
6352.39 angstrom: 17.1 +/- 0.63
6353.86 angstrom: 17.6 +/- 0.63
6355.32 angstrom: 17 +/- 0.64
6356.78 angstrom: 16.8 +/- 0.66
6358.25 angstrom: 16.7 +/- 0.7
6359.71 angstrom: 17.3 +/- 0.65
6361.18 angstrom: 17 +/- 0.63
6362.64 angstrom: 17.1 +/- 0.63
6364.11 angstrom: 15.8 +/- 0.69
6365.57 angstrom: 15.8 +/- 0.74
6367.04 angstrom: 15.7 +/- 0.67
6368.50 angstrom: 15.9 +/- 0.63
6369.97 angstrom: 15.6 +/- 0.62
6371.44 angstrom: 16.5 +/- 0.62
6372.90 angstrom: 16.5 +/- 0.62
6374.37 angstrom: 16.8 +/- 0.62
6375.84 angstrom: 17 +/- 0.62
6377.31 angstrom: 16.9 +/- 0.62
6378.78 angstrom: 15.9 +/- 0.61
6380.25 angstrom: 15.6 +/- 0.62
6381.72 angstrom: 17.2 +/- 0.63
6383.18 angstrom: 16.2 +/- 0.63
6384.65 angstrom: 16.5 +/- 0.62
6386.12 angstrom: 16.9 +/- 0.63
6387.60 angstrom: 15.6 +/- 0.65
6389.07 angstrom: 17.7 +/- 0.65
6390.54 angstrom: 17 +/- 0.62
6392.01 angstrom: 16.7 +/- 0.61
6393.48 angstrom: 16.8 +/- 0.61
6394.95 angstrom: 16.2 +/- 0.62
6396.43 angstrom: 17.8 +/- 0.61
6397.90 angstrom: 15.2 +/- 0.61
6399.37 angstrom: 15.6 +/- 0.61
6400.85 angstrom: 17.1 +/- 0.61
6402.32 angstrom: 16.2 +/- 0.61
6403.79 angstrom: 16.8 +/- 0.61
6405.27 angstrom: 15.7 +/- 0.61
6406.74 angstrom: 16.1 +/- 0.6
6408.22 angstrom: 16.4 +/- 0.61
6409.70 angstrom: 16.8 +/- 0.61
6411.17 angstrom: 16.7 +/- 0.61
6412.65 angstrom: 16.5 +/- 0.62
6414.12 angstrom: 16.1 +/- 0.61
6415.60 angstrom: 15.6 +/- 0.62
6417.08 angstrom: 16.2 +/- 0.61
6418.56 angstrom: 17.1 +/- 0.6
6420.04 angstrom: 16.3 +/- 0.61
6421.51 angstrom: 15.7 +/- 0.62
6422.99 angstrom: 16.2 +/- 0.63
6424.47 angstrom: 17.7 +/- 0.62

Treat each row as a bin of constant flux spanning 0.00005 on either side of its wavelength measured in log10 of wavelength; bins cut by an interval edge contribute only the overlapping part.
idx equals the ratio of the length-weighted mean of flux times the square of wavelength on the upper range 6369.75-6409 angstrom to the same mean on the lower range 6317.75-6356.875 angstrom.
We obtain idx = 1.03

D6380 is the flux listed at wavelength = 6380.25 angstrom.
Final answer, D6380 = 15.6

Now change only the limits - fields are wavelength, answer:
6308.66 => 17.2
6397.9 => 15.2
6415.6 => 15.6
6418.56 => 17.1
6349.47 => 15.6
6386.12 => 16.9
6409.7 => 16.8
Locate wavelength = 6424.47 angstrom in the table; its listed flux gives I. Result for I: 17.7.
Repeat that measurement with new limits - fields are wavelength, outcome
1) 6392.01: 16.7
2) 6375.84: 17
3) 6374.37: 16.8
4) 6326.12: 16.5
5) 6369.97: 15.6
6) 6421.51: 15.7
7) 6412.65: 16.5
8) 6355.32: 17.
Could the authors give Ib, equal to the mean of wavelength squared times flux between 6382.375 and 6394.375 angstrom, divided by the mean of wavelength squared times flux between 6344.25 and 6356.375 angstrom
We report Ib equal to 1.02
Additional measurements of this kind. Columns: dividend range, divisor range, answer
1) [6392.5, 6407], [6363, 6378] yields 1.02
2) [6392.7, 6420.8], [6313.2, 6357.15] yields 1.03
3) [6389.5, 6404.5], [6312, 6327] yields 1.05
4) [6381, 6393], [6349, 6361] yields 1.00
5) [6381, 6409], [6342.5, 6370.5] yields 1.02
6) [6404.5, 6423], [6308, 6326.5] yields 1.03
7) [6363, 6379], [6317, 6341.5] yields 1.02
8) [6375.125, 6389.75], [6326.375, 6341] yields 1.04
